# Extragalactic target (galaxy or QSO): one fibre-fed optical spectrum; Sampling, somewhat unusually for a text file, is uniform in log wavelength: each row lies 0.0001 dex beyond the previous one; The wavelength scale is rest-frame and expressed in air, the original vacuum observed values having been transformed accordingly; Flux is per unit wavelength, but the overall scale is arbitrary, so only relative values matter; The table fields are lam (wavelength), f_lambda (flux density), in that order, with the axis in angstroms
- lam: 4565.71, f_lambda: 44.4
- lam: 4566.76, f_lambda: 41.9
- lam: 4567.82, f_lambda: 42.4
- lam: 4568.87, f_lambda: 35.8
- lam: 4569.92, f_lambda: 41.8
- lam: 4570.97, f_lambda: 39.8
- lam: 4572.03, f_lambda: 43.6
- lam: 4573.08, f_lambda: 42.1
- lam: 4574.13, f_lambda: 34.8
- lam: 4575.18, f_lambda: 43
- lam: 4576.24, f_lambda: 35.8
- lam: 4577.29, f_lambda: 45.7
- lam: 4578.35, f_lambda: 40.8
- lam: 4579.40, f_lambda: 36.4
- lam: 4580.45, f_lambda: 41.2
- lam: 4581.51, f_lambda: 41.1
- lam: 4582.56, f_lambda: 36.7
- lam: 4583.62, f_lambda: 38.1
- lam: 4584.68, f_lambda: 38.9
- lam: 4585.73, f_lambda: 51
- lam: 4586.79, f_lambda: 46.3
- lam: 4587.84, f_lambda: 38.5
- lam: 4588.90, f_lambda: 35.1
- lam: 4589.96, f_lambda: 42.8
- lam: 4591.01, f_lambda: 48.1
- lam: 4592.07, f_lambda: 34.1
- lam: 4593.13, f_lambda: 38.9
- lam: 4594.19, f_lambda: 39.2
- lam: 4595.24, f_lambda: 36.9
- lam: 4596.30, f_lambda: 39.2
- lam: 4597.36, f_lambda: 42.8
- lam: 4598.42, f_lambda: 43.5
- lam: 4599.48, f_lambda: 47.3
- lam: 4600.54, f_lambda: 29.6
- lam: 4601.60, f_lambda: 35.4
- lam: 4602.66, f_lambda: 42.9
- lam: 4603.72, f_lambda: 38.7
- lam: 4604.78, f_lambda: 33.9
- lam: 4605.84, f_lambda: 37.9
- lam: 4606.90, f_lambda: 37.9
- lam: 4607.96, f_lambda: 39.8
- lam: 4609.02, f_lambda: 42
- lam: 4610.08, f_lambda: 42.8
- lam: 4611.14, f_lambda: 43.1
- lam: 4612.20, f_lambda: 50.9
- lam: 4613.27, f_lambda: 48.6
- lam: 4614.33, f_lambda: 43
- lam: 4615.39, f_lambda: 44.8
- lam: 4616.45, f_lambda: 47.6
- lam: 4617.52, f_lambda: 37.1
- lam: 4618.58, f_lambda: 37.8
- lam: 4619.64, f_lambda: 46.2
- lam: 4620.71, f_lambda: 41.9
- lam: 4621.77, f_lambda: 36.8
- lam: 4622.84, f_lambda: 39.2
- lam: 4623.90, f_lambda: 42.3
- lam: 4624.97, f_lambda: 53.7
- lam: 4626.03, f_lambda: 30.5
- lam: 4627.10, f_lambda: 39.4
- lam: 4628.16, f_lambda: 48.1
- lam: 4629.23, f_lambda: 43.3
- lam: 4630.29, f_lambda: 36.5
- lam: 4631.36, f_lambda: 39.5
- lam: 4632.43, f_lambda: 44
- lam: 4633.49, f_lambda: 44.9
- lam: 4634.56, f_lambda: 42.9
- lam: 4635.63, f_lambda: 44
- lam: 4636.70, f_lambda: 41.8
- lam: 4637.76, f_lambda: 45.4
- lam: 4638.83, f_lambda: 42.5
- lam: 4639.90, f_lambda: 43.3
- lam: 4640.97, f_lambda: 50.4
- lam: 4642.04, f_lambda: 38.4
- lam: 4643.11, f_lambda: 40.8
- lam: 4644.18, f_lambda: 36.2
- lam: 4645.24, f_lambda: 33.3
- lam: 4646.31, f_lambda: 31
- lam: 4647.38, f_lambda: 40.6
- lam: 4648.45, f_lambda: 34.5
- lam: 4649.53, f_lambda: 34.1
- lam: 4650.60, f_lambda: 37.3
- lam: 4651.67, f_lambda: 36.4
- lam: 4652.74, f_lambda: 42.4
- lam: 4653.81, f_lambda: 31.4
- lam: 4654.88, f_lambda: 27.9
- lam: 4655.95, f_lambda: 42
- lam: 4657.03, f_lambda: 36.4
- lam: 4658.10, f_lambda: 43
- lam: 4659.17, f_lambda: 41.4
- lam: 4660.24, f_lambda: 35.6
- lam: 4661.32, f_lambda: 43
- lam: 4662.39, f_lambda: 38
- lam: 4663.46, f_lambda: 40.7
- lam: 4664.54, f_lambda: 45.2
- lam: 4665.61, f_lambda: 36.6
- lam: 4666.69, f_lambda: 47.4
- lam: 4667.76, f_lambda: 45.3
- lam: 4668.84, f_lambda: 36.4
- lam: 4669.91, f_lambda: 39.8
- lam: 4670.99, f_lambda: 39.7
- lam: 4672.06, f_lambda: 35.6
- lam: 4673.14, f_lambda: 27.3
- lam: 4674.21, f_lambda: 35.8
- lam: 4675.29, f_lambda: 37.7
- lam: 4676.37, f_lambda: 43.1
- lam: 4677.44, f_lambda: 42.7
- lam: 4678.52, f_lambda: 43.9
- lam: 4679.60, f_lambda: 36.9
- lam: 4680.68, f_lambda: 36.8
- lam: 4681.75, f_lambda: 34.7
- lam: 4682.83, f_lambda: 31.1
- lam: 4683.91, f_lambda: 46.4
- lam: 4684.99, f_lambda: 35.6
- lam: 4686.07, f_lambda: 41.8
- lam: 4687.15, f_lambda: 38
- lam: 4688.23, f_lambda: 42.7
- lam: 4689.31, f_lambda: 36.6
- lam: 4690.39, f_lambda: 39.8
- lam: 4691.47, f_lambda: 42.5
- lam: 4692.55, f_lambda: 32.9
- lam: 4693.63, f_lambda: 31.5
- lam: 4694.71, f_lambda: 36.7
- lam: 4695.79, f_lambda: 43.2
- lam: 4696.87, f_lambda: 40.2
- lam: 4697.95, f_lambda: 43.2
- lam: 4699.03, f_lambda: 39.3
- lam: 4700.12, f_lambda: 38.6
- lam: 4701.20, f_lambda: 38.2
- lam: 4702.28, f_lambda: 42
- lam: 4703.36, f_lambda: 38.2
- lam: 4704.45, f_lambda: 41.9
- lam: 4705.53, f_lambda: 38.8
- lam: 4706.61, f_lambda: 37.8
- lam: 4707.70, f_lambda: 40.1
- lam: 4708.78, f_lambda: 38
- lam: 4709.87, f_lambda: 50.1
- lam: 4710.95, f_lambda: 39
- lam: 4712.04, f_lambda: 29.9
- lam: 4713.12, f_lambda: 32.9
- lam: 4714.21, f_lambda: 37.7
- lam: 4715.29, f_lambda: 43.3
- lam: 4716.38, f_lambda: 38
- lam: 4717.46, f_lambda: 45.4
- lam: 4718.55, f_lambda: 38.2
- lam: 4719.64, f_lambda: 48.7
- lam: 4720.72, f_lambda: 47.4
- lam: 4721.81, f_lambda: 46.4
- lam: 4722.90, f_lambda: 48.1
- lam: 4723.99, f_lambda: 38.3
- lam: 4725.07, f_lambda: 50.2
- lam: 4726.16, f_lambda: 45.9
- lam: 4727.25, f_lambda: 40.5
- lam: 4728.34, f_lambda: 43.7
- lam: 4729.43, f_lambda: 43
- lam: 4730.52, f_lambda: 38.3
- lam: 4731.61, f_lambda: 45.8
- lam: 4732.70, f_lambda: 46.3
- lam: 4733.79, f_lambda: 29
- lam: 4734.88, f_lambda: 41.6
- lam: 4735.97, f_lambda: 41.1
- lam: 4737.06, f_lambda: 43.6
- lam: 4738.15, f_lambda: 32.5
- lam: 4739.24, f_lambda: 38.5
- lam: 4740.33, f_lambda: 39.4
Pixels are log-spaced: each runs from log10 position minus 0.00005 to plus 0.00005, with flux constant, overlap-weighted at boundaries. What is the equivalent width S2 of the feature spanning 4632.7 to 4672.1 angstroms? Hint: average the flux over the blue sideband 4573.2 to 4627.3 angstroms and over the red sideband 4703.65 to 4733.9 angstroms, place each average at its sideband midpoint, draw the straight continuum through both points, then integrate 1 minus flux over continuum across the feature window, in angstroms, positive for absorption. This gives 1.43 angstroms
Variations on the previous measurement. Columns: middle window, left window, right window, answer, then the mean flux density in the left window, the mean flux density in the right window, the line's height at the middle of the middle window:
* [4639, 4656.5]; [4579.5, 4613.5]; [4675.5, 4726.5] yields 1.22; 40.6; 40.2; 40.4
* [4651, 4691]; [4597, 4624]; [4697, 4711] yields 1.91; 41.3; 40.4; 40.7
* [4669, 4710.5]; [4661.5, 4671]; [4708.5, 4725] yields 2.53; 41.2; 41.7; 41.4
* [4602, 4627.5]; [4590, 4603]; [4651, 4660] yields -1.58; 39.9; 37.6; 39.2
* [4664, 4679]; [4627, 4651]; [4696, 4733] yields 0.46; 40.6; 41.6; 41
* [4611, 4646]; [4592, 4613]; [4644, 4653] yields -4.17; 40.1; 36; 37.8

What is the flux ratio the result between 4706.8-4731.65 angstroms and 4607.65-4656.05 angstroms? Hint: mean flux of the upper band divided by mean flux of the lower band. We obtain 1.03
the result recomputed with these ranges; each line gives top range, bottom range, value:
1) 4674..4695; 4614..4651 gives 0.94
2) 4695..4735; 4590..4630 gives 1.00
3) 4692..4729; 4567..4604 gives 1.01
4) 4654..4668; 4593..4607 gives 1.03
